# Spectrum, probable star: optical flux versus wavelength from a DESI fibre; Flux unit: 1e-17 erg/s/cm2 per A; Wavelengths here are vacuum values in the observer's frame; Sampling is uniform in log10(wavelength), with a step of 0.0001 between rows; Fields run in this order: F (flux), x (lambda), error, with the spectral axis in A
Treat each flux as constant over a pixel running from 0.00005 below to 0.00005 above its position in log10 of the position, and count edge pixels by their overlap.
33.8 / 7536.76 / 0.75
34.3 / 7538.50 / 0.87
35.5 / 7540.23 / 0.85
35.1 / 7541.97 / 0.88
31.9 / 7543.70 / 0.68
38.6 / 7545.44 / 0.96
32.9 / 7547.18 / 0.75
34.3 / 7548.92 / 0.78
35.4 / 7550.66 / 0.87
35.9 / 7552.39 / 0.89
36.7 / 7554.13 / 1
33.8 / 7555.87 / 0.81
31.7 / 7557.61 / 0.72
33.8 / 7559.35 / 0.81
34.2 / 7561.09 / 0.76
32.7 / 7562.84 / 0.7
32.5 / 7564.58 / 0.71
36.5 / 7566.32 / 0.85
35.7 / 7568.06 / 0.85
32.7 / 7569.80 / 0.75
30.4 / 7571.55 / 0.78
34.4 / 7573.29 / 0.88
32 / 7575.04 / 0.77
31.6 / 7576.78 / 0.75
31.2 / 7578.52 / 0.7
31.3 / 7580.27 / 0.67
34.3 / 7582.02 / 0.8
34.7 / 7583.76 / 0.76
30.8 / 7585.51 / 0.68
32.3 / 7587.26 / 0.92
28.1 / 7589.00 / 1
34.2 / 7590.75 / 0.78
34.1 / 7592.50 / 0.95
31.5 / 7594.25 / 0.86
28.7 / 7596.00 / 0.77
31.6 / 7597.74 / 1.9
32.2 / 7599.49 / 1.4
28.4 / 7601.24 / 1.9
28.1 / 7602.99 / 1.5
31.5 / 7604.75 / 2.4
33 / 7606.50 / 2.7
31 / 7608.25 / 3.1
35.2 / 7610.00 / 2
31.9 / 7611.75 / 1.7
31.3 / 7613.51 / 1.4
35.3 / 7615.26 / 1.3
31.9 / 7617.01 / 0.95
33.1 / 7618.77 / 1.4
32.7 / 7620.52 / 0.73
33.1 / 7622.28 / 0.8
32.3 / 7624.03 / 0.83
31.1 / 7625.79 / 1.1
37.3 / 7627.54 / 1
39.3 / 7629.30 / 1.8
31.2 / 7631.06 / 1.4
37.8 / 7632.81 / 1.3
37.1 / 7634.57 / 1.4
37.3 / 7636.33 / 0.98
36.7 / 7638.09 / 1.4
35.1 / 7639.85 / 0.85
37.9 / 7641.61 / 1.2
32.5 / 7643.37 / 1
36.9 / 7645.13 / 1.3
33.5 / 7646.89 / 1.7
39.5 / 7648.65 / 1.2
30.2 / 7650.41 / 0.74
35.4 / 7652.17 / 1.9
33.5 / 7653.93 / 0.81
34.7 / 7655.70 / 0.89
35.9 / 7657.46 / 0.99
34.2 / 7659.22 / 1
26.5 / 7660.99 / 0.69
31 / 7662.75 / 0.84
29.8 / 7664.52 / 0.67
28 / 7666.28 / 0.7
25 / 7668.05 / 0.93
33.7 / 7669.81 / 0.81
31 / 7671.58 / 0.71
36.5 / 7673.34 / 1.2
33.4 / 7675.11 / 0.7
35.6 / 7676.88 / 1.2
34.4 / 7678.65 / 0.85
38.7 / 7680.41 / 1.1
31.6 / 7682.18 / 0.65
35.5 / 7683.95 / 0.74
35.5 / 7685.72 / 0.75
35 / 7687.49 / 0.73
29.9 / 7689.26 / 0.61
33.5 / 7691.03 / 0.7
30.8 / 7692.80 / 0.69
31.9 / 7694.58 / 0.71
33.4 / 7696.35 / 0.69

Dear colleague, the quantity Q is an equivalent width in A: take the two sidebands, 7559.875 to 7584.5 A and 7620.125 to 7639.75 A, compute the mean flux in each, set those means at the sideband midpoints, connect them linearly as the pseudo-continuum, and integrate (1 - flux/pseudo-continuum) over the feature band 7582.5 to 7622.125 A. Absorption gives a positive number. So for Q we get 2.61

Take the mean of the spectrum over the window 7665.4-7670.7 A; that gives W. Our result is 28.9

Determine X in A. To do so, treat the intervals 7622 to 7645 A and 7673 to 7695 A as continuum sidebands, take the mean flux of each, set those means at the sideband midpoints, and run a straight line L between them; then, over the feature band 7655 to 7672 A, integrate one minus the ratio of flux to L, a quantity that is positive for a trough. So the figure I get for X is 1.79 A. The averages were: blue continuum 35.4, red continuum 34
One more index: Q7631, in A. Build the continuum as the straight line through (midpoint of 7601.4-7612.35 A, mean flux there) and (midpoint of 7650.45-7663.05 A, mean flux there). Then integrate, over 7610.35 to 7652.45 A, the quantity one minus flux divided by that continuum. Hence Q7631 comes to -3.08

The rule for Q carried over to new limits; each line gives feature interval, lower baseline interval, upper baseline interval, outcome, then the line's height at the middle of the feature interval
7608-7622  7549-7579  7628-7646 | 1.0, 35.4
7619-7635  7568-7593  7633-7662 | -0.2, 34.1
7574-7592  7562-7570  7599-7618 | 0.6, 33.2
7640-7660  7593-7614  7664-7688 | -1.5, 32.5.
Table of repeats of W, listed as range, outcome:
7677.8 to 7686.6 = 35.2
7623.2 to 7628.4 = 33.6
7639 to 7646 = 35.6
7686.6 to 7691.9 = 32.8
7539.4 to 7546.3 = 35.3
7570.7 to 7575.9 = 32.3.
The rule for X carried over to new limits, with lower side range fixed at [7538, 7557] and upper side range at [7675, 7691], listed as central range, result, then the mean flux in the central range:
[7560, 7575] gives 0.56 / 33.5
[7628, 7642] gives -0.78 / 36.5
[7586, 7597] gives 1.04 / 31.5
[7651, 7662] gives 0.40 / 33.3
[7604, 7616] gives 0.68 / 32.7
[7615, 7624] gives 0.43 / 33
